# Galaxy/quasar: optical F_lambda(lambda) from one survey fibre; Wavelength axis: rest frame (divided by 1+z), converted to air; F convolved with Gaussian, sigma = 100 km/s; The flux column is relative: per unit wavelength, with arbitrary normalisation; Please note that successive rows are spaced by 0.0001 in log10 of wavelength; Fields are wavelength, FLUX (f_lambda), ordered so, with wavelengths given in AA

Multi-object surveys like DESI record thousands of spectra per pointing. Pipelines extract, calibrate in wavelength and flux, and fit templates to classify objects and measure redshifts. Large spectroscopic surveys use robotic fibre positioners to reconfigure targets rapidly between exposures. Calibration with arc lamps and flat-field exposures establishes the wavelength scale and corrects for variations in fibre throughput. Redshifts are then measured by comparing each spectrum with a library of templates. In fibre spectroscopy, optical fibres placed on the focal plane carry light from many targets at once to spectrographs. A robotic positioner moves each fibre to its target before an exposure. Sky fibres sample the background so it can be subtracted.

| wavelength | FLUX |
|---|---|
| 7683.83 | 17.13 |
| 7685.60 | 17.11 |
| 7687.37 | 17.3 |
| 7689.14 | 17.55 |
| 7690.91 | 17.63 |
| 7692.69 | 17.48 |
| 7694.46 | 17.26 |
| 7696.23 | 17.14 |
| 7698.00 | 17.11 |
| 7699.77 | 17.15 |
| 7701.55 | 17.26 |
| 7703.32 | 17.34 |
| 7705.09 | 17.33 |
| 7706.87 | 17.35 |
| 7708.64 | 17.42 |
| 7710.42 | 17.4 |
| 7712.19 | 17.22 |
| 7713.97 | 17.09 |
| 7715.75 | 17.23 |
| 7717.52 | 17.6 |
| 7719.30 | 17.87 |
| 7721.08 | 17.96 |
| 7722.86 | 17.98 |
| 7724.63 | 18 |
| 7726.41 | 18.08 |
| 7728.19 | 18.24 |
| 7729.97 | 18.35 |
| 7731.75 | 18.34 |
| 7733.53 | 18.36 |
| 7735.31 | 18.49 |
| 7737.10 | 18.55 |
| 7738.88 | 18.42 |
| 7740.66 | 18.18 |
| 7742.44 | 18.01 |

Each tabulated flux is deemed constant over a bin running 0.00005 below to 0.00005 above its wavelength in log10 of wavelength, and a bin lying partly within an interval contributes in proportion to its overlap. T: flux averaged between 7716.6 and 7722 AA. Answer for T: 17.8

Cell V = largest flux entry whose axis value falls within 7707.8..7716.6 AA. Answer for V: 17.42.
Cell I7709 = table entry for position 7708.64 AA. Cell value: 17.42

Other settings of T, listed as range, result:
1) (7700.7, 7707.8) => 17.3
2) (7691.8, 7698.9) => 17.3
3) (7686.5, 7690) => 17.4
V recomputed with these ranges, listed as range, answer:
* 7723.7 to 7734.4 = 18.36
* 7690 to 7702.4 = 17.63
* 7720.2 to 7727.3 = 18.08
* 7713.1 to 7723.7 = 17.98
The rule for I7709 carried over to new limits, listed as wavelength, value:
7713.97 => 17.09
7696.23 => 17.14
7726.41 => 18.08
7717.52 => 17.6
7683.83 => 17.13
